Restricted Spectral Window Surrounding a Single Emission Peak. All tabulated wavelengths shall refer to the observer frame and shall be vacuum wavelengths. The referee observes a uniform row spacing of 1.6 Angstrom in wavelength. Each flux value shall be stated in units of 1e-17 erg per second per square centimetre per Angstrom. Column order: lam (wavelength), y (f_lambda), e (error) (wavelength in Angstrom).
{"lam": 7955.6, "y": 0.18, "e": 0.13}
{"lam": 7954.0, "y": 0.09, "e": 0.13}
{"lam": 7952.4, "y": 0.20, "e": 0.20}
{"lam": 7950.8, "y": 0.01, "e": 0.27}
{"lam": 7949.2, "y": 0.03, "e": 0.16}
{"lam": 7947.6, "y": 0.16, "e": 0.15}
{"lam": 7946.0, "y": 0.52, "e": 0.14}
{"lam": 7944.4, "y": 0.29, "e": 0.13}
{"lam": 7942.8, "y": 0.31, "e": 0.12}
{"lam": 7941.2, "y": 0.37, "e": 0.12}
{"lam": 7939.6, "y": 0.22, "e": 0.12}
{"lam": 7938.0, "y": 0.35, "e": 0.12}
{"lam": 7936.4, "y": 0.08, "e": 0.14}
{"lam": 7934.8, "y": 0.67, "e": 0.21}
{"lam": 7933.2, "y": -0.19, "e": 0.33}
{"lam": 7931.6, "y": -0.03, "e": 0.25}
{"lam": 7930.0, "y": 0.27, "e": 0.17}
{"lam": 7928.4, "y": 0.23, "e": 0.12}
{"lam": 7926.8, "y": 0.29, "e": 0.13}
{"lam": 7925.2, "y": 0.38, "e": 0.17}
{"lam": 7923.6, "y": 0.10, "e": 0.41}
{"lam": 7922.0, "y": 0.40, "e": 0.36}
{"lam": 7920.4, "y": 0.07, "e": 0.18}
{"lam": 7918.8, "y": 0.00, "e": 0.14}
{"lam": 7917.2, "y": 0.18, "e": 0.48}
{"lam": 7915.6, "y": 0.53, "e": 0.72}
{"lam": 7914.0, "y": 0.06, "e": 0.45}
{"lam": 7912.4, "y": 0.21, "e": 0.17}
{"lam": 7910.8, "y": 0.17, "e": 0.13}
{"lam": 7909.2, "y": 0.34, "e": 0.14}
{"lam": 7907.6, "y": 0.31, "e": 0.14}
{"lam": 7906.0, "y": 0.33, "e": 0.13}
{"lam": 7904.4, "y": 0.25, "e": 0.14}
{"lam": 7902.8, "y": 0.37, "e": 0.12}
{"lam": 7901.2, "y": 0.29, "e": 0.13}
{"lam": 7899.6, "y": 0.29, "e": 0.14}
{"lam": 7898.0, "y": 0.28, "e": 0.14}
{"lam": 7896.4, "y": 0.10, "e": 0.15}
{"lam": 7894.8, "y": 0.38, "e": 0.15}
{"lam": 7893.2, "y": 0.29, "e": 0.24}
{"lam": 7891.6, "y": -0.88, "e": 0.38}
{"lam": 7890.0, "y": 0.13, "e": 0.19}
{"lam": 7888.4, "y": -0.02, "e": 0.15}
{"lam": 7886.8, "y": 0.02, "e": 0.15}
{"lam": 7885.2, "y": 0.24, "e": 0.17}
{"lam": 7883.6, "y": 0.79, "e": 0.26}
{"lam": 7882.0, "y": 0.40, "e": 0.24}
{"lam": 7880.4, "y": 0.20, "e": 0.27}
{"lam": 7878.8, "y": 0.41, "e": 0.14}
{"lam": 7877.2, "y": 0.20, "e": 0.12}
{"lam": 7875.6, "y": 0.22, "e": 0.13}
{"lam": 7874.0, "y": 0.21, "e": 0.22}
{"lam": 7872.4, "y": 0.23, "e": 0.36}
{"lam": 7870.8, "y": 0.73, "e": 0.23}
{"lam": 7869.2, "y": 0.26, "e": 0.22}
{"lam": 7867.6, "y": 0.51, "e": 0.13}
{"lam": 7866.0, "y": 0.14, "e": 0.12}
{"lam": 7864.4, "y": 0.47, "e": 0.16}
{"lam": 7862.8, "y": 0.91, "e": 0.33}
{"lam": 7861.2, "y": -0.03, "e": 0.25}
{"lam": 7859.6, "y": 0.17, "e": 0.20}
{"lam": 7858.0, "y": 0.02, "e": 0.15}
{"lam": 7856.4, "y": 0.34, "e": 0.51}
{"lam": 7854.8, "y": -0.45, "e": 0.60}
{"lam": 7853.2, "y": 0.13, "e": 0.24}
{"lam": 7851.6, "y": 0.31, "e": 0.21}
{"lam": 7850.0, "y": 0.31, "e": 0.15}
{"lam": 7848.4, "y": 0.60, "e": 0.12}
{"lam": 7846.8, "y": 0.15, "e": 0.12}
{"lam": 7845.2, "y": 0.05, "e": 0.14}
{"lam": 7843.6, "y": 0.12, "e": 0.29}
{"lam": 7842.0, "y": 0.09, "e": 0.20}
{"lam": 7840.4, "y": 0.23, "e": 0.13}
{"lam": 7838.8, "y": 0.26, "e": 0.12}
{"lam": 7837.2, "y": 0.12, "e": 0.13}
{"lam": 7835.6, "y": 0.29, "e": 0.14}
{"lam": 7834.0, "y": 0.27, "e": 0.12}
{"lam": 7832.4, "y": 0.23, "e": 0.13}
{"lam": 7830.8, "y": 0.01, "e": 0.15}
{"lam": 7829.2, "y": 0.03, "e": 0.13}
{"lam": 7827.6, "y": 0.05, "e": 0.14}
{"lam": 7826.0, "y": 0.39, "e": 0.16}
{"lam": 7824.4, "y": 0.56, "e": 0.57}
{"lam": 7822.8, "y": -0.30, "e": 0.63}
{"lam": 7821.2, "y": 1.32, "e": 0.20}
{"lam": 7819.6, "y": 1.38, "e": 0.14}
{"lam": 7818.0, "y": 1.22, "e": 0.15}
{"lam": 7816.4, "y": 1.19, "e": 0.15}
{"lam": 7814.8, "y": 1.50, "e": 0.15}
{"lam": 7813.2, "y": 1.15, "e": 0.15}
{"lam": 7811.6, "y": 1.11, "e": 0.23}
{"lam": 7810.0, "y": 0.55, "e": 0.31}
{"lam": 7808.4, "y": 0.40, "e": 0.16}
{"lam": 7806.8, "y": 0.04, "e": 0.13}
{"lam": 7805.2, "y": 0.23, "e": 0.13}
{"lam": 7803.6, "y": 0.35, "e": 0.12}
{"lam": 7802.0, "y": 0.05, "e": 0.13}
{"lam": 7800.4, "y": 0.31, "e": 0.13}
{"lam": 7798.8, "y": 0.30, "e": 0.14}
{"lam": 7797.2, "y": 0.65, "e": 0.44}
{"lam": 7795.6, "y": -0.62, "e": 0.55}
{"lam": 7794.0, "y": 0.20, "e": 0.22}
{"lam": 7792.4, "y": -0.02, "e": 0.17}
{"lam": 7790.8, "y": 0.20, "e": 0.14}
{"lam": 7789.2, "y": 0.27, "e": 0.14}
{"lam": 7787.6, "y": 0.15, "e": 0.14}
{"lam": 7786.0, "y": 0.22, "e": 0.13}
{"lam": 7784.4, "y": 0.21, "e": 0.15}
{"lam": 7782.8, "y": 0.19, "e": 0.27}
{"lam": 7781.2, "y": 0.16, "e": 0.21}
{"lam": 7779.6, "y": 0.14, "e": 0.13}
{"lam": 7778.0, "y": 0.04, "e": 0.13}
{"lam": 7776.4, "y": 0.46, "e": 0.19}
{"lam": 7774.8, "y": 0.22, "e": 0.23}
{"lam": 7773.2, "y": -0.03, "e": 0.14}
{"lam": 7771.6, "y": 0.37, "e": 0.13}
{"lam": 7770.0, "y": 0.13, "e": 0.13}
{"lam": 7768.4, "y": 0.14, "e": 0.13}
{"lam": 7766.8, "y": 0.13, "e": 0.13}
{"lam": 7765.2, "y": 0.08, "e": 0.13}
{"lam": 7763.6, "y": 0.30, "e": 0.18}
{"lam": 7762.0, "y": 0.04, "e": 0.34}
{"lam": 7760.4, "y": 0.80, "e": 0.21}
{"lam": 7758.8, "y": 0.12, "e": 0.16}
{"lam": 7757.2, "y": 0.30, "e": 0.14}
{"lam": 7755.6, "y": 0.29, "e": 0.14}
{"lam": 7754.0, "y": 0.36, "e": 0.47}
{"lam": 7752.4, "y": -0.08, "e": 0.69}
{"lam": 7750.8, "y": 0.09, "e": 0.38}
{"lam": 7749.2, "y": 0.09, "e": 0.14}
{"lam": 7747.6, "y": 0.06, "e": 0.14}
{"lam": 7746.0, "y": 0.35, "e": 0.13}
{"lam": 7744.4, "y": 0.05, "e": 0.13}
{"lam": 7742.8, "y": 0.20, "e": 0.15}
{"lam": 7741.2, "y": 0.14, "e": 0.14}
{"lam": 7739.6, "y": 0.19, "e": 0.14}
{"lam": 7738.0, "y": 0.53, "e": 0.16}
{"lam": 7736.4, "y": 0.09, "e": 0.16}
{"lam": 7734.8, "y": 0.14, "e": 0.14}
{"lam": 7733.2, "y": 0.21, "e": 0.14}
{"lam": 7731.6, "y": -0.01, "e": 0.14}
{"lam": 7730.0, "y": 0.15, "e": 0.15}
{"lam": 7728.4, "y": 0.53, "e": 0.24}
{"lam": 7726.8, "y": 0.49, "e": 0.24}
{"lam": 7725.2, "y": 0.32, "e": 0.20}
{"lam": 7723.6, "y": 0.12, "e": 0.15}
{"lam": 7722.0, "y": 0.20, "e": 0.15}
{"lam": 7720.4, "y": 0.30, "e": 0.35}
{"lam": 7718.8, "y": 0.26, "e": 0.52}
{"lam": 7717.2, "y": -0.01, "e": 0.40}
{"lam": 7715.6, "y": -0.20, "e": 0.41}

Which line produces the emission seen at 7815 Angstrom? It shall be [O II] 3727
